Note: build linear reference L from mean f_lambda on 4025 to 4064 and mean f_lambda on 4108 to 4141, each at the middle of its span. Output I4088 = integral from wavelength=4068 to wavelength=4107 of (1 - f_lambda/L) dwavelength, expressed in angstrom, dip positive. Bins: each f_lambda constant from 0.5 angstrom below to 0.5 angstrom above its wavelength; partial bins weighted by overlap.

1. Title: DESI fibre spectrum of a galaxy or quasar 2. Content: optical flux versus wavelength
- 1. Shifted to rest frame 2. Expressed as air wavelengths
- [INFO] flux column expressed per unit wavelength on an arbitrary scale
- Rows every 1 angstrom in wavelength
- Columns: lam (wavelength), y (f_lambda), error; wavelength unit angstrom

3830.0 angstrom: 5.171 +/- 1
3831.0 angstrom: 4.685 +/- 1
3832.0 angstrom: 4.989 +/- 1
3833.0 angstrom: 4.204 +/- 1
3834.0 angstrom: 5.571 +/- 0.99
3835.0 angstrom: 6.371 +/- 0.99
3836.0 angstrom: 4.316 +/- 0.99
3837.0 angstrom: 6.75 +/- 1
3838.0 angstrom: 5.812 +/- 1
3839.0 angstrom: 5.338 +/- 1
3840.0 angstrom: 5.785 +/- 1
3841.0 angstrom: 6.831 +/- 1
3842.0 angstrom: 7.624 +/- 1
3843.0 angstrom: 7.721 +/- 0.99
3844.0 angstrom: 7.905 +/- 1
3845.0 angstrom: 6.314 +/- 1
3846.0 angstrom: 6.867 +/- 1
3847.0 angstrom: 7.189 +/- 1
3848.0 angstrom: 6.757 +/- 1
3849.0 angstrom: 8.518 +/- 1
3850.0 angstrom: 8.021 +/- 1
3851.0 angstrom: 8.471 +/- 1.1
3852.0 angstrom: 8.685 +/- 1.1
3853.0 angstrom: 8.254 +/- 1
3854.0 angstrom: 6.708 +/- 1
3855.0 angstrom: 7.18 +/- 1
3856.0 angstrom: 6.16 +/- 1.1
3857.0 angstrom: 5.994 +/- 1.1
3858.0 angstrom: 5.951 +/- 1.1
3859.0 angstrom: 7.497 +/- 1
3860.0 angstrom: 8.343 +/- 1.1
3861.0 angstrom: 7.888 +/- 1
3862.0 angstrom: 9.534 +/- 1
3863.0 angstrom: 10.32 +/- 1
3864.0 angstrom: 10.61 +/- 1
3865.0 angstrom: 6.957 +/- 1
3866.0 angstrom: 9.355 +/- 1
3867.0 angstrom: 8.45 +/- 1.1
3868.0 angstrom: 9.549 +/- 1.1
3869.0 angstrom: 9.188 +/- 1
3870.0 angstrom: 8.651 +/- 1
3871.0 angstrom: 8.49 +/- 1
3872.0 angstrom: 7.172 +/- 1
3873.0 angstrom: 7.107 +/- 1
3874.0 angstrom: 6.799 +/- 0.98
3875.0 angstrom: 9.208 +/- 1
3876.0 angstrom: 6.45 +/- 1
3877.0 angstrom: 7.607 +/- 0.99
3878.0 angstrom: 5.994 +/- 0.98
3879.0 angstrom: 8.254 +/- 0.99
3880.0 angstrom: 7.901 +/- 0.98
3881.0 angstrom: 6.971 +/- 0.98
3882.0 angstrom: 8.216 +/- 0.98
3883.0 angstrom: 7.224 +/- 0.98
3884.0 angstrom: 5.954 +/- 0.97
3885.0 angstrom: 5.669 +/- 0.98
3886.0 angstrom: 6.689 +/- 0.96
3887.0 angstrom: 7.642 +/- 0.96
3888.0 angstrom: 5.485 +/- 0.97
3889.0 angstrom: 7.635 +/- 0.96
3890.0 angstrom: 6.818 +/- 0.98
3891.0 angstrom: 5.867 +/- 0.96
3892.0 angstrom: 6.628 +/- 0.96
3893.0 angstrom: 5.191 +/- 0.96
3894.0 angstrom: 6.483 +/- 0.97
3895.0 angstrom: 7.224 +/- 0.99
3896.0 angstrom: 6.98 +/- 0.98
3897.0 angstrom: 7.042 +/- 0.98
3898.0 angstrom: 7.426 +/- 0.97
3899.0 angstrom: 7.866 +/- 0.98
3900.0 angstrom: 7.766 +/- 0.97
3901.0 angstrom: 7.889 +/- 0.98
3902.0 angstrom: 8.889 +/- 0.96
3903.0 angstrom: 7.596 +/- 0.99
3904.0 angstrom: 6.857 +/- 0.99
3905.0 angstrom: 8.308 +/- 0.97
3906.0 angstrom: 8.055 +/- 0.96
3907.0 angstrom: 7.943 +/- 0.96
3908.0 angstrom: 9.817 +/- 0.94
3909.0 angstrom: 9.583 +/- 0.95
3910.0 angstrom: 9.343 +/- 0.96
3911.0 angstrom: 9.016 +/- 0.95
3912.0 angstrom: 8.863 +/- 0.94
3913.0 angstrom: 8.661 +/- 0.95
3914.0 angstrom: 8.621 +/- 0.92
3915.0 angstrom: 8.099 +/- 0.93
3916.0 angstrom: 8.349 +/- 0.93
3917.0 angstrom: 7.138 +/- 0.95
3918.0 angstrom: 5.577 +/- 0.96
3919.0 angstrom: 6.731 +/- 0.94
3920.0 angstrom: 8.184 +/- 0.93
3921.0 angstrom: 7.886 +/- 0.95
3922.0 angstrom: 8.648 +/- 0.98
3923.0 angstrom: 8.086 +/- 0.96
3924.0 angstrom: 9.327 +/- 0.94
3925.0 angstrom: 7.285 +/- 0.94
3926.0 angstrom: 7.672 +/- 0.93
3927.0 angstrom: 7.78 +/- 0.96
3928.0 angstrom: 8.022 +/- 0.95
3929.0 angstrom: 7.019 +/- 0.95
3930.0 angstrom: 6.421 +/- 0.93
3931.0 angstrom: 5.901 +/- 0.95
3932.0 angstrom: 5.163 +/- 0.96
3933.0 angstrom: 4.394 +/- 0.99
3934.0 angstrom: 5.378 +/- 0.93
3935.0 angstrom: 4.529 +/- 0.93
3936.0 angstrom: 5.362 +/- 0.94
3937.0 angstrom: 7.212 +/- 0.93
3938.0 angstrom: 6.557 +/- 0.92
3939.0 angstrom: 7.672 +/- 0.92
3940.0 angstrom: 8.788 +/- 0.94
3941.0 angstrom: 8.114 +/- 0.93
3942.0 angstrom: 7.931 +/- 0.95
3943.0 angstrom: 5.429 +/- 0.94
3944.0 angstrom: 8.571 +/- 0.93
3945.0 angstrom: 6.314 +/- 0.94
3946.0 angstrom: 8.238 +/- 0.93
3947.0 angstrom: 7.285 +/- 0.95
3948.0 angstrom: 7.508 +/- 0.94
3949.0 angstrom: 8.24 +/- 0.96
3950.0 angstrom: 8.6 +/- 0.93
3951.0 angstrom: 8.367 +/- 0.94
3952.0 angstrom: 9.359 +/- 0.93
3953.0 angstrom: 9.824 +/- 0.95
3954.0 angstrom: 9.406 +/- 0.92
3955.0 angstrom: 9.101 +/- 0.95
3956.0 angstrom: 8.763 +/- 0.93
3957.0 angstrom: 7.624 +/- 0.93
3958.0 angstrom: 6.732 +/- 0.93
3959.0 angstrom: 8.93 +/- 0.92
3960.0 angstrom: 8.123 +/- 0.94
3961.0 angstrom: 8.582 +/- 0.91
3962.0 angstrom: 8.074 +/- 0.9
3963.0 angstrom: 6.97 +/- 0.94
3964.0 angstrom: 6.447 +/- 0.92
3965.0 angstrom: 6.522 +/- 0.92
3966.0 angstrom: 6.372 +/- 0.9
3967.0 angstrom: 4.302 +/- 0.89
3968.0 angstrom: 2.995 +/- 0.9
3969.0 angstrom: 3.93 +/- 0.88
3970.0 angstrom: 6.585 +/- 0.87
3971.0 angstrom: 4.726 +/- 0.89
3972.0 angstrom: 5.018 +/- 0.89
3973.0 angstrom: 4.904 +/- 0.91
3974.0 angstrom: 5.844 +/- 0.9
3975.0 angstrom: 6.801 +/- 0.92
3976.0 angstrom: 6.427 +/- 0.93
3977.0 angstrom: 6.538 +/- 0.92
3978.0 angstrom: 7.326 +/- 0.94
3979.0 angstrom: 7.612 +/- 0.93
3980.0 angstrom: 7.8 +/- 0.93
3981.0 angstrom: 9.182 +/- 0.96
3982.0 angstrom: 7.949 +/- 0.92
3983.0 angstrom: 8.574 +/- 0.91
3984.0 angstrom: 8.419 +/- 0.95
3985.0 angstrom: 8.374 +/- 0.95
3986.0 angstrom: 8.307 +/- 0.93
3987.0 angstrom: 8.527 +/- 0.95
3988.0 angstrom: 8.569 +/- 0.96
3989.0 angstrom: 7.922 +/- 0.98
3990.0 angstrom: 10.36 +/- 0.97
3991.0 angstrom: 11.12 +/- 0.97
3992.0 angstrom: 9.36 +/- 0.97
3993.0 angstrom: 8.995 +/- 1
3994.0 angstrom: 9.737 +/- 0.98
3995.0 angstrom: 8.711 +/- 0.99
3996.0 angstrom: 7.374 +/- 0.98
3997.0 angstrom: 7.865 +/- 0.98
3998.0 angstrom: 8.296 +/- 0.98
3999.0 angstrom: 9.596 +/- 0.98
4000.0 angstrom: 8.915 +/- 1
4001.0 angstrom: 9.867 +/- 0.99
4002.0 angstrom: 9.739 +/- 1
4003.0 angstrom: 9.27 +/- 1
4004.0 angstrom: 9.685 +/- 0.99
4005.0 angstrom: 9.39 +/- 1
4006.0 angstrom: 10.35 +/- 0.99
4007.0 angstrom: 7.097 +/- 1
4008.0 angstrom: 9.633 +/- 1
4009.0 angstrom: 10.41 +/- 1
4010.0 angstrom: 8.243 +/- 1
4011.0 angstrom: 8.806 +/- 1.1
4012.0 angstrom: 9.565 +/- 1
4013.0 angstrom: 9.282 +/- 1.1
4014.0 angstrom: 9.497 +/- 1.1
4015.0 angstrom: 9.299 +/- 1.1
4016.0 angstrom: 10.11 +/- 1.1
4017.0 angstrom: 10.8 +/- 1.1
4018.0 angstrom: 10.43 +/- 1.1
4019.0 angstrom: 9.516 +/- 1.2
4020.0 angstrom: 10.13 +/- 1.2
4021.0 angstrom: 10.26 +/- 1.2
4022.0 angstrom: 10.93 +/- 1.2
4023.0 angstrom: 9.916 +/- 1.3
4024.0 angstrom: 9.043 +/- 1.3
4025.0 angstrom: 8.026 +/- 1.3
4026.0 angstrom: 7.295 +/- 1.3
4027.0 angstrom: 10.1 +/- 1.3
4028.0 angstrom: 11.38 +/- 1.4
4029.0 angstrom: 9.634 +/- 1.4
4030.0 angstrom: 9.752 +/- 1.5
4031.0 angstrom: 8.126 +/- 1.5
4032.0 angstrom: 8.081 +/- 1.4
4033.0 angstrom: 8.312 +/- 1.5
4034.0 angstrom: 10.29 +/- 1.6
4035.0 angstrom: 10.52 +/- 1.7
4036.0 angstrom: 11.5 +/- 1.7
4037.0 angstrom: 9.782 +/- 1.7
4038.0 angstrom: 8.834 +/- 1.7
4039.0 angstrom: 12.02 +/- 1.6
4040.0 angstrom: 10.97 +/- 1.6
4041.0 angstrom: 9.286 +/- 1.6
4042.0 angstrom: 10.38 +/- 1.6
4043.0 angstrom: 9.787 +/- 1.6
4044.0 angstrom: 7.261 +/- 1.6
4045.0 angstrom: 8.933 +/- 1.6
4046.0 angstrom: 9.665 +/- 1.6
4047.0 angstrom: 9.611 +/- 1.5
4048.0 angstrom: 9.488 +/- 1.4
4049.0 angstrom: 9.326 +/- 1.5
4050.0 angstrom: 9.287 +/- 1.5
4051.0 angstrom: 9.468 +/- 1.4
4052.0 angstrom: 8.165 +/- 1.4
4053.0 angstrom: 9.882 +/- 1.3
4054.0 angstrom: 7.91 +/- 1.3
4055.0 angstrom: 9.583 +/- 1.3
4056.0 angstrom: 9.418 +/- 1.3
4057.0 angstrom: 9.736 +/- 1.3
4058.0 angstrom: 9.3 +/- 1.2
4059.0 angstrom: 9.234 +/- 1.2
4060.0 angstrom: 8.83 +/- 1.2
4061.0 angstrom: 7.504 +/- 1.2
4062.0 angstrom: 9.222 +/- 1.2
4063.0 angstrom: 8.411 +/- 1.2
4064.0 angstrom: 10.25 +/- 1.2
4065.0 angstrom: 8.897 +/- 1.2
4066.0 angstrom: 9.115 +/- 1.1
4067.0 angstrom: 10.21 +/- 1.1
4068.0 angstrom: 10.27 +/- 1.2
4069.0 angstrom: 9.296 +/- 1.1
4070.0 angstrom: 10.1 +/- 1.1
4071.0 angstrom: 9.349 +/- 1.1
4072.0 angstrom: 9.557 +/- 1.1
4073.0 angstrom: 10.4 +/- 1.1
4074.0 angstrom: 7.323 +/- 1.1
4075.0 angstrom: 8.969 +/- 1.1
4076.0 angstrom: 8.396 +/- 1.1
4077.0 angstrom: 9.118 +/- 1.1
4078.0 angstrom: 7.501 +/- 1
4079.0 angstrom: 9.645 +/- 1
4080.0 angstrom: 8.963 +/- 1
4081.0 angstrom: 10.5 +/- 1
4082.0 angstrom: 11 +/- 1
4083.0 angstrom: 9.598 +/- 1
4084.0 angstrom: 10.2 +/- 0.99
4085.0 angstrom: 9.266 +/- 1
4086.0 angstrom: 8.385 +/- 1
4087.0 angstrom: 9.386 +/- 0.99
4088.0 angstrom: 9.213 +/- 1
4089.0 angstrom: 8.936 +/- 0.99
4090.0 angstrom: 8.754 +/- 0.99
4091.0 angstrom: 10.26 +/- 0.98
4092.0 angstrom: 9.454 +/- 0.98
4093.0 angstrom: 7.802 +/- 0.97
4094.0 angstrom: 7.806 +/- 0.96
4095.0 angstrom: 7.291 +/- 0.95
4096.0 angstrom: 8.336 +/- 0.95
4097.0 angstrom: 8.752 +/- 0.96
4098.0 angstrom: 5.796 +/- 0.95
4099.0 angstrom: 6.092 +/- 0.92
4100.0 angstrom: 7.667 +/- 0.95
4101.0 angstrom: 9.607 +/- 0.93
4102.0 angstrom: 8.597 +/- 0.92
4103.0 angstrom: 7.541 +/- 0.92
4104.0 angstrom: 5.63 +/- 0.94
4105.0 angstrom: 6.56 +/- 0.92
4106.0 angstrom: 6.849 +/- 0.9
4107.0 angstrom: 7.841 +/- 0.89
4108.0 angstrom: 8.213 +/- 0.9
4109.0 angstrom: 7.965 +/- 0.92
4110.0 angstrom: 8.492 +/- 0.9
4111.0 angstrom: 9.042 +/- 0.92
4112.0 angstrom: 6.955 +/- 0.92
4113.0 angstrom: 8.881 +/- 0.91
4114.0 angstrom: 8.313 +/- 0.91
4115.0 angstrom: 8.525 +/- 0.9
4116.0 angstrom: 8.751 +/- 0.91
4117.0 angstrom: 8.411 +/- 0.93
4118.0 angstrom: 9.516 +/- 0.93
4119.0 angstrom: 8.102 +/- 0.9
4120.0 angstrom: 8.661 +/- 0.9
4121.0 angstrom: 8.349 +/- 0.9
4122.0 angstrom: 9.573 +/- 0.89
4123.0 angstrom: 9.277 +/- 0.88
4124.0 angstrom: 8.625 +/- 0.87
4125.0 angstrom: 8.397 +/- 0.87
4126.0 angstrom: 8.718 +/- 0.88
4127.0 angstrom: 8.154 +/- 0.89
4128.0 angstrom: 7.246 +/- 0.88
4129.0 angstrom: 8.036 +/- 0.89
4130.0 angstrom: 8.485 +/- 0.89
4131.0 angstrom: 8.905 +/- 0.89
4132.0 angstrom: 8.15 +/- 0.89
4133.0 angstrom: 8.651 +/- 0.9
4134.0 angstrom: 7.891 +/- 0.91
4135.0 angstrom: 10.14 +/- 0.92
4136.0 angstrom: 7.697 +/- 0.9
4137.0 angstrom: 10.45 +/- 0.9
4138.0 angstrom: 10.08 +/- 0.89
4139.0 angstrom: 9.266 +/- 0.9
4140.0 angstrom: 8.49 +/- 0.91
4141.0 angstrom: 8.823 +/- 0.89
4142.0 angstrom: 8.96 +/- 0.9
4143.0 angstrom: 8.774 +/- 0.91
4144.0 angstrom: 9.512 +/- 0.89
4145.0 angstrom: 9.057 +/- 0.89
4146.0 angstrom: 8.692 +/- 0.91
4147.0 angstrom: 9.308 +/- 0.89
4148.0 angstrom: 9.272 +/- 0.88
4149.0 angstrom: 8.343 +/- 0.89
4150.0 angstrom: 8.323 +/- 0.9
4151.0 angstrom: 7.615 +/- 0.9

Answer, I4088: 1.5 angstrom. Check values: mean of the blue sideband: 9.37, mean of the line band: 8.64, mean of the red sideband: 8.63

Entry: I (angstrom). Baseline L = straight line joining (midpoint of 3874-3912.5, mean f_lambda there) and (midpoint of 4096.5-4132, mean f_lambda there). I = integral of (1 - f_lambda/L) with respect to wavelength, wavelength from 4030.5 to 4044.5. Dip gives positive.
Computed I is -3.1 angstrom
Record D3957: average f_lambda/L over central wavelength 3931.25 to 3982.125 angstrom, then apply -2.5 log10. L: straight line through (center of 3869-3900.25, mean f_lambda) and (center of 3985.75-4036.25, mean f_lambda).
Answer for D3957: 0.20 mag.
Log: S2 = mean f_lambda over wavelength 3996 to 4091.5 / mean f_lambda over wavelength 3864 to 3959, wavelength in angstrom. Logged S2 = 1.24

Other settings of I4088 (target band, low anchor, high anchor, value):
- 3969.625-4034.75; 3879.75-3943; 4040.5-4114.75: -4.7 angstrom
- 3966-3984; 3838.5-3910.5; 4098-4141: 3.5 angstrom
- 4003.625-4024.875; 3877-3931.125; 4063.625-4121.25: -3.7 angstrom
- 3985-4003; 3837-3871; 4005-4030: 0.6 angstrom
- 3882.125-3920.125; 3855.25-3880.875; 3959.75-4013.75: 2.2 angstrom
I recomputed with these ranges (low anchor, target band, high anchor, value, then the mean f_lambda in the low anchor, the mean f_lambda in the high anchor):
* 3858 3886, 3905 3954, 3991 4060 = 4.7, 7.92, 9.43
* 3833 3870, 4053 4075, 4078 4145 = -2.3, 7.44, 8.57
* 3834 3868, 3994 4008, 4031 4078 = -0.2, 7.41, 9.34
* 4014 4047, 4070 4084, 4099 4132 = -0.7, 9.69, 8.21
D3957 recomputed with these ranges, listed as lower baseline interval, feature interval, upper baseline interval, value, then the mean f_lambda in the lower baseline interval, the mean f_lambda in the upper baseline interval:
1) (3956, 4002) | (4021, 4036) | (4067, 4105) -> -0.16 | 7.62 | 8.77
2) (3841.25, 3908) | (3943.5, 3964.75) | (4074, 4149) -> -0.03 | 7.56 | 8.59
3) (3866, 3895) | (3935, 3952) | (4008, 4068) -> 0.10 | 7.3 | 9.48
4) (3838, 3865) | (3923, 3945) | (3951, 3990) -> 0.08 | 7.51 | 7.35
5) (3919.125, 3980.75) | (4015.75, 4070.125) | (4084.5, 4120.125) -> -0.22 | 7.11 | 8.21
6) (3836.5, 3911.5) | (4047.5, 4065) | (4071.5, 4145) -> -0.09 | 7.55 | 8.6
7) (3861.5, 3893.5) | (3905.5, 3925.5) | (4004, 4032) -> -0.02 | 7.61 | 9.5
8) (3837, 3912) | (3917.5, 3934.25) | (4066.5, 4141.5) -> 0.11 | 7.56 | 8.66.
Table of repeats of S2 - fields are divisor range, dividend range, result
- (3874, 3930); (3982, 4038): 1.23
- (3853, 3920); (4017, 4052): 1.26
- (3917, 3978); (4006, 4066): 1.34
